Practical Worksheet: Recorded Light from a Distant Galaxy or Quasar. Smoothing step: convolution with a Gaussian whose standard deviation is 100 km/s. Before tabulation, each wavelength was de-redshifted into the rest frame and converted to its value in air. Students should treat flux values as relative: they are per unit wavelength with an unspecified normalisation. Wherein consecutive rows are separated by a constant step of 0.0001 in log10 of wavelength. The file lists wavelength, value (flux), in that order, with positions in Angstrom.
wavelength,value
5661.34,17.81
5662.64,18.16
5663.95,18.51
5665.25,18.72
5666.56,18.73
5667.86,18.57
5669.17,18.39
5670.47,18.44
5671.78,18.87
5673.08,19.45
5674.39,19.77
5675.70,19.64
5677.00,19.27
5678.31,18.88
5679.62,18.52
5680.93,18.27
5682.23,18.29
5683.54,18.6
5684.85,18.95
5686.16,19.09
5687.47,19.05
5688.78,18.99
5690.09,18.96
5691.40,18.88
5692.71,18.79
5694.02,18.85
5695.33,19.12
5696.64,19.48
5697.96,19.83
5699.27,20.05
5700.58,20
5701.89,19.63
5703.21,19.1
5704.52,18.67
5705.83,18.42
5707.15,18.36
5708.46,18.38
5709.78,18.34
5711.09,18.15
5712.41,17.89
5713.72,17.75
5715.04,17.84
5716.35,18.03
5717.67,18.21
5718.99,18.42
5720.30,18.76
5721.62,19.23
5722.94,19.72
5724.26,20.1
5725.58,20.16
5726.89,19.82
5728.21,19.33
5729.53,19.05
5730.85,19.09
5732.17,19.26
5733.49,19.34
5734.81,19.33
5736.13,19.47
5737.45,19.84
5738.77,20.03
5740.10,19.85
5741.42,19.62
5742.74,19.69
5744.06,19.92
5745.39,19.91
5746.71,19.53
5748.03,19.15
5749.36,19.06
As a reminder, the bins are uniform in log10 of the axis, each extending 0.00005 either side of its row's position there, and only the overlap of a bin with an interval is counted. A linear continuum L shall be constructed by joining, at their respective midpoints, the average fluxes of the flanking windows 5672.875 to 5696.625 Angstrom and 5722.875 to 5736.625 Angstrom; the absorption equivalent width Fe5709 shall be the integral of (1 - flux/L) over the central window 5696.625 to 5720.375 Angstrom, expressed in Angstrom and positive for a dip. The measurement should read 0.7 Angstrom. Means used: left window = 19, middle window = 18.7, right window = 19.5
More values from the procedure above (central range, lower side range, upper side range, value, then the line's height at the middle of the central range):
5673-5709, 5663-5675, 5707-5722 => -0.97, 18.5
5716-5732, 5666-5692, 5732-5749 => 0.19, 19.4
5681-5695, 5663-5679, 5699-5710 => 0.09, 18.9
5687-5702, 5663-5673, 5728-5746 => -0.24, 19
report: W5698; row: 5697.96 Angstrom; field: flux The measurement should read 19.83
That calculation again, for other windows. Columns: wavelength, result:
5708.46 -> 18.38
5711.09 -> 18.15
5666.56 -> 18.73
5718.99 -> 18.42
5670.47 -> 18.44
